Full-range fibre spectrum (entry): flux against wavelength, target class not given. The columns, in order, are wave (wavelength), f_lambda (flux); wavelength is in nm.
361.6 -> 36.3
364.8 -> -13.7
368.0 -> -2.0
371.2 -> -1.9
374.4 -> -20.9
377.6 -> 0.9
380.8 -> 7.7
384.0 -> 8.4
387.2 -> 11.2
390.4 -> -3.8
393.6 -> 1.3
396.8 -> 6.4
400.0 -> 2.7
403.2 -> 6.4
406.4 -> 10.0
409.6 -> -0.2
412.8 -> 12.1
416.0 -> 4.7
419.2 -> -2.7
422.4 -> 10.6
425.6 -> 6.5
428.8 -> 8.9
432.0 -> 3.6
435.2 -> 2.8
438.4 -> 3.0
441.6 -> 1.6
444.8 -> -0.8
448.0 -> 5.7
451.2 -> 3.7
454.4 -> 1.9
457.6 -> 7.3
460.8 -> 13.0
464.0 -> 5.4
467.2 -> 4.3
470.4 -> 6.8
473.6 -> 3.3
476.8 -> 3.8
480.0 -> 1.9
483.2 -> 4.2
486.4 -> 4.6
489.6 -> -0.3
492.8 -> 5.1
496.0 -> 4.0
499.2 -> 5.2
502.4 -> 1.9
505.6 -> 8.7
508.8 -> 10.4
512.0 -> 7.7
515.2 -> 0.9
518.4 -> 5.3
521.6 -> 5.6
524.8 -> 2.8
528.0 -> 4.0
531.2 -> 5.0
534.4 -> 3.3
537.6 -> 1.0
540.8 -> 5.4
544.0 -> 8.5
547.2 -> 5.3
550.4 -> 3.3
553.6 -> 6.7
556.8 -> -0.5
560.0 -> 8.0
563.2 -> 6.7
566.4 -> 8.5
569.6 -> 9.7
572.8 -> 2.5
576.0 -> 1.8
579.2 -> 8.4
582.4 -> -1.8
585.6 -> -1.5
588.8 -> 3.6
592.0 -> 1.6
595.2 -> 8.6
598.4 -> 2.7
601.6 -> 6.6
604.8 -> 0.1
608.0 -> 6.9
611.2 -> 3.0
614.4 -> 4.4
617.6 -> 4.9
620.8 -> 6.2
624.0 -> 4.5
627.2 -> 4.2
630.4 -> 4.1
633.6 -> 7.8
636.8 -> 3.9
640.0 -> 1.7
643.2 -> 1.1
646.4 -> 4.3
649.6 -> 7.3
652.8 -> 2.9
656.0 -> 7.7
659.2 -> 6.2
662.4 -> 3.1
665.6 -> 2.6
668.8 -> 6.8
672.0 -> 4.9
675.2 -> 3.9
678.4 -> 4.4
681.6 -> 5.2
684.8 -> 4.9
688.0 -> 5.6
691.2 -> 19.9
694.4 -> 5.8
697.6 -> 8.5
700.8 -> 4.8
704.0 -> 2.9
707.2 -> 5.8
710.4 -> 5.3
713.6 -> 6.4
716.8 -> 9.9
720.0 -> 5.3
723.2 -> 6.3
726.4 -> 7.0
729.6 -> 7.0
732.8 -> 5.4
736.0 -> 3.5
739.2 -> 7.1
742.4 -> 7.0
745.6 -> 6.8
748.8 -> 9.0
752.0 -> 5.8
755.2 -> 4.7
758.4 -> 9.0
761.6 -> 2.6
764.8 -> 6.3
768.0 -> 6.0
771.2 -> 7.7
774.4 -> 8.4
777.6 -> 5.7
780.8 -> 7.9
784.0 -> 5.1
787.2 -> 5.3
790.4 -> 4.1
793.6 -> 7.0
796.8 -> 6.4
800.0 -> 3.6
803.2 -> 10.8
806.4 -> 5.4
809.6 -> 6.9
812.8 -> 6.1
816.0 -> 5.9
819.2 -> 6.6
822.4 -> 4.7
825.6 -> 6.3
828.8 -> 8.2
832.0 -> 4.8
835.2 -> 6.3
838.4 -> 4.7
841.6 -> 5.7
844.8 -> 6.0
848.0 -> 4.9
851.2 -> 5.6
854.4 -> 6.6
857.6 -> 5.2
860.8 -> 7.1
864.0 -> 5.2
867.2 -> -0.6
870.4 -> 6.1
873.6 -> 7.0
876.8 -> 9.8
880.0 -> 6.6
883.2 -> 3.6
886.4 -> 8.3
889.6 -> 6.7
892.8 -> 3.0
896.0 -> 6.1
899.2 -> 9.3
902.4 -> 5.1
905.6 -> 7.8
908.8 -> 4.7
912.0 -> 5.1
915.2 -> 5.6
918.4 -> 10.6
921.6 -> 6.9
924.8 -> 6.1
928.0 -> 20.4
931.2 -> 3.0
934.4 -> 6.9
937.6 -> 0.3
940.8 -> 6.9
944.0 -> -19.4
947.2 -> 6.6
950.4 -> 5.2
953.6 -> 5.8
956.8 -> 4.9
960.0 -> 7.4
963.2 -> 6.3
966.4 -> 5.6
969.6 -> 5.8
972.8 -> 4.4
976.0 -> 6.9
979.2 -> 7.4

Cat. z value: 0.85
